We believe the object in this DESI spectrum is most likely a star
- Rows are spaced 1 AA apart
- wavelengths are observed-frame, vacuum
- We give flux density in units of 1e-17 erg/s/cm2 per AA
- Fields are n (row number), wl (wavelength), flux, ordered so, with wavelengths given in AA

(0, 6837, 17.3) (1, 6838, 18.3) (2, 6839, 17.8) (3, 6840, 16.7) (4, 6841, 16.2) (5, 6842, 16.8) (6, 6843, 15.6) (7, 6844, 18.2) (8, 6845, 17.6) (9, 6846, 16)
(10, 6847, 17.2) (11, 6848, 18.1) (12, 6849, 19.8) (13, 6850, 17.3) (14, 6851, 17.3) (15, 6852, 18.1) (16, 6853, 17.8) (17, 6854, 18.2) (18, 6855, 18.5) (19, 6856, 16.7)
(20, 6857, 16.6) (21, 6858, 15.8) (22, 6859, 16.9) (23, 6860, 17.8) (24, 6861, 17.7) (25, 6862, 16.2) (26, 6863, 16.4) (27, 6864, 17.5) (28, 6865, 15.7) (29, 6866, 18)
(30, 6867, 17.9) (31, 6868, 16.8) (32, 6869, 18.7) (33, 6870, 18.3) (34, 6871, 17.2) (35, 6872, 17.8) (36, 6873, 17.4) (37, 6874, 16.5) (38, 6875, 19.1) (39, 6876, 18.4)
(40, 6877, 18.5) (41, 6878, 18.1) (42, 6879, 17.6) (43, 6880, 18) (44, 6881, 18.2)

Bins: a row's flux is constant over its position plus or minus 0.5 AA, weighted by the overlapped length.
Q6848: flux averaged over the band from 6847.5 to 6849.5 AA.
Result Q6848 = 19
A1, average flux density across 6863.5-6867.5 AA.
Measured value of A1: 17.3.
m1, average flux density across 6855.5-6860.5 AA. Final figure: 16.8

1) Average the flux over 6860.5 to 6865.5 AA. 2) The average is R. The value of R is 16.7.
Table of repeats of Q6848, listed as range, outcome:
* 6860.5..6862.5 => 16.9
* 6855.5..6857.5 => 16.6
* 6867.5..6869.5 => 17.8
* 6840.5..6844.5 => 16.7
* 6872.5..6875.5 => 17.7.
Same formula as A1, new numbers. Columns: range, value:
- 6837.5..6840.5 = 17.6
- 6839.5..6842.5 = 16.6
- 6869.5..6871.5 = 17.8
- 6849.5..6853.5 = 17.6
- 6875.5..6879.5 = 18.1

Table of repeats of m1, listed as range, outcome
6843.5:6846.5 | 17.3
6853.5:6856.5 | 17.8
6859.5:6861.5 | 17.8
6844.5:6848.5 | 17.2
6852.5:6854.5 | 18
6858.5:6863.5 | 17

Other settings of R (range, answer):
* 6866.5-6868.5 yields 17.4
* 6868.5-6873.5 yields 17.9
